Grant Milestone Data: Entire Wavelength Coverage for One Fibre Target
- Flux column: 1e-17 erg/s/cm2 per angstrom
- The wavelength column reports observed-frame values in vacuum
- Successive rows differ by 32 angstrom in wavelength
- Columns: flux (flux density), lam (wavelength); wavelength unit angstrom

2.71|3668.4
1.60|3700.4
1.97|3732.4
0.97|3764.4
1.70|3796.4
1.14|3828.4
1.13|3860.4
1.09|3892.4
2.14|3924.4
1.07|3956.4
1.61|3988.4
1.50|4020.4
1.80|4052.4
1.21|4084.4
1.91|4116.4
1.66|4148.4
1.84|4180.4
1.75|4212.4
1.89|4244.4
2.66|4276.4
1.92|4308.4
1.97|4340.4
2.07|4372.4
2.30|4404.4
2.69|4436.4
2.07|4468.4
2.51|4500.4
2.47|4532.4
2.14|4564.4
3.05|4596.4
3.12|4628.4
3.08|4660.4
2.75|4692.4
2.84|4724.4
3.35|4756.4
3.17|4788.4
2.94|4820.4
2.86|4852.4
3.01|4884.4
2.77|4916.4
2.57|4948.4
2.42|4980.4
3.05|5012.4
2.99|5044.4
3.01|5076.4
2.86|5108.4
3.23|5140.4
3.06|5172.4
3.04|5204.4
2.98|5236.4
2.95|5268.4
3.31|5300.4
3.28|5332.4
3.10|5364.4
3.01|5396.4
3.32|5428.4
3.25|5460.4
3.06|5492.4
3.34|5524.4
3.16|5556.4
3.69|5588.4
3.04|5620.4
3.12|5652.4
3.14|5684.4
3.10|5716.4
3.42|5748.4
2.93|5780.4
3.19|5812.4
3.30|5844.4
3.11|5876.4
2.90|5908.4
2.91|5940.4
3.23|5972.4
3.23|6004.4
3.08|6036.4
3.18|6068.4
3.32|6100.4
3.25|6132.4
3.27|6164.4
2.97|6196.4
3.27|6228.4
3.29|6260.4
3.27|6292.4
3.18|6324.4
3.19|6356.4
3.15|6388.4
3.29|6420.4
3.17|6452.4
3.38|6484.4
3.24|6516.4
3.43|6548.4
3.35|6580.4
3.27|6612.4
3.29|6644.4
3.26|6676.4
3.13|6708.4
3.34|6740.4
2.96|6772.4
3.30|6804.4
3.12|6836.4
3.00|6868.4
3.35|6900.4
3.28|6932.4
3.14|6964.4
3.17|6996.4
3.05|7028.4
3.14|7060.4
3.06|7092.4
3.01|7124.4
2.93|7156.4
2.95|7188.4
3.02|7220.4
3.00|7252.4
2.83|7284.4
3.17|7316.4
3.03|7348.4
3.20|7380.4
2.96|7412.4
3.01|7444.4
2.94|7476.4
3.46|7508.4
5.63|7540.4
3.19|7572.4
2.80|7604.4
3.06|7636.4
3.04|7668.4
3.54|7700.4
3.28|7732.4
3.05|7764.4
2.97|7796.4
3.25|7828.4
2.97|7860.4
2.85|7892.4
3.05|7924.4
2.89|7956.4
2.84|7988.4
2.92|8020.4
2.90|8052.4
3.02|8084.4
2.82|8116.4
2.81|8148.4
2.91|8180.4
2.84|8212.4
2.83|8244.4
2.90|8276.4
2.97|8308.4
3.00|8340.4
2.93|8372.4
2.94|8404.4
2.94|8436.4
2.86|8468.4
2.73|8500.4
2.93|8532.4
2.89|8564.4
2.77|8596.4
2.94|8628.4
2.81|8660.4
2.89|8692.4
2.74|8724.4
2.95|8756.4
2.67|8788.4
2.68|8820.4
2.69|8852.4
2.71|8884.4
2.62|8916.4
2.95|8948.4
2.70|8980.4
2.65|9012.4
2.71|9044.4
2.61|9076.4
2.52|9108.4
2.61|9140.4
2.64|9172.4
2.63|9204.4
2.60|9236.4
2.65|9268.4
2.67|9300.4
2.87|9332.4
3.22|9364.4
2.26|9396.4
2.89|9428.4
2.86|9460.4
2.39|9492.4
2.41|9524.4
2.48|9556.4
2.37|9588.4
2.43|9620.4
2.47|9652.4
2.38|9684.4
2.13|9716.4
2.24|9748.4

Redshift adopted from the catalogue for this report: 0.147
